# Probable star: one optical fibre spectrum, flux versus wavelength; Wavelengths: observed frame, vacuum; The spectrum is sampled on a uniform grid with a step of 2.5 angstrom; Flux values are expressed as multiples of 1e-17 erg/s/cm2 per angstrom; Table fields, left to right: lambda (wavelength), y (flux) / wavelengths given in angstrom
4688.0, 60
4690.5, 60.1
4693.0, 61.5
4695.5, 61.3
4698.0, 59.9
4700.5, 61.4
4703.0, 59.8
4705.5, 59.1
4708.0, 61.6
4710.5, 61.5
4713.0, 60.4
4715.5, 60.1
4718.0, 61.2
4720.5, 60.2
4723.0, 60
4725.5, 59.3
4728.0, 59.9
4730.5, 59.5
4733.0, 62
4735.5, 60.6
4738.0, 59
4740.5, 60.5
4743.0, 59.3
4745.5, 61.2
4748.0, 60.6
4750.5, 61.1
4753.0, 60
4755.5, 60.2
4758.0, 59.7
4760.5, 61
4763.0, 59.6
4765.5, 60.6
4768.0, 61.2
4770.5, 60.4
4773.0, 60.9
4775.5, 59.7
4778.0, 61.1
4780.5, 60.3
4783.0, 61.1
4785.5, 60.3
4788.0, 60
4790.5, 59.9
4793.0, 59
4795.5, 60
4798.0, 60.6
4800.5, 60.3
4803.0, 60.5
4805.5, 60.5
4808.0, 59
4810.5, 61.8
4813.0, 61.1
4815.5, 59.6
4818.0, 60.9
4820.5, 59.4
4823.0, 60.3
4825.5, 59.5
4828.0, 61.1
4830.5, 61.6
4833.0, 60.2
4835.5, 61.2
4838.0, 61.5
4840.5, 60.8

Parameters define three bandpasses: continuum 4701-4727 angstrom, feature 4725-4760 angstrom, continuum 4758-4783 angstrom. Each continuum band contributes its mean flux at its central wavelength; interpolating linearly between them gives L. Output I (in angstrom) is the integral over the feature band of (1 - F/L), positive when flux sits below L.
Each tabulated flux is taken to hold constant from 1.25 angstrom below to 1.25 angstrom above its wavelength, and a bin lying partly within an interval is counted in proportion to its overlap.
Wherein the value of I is 0.1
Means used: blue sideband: 60.3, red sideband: 60.5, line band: 60.2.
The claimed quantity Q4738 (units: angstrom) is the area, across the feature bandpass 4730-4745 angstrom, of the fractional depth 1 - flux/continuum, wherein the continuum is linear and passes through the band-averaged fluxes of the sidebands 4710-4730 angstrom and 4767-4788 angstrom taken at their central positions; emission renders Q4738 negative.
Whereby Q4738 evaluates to 0.0 angstrom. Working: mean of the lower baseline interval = 60.2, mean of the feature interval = 60.2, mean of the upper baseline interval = 60.6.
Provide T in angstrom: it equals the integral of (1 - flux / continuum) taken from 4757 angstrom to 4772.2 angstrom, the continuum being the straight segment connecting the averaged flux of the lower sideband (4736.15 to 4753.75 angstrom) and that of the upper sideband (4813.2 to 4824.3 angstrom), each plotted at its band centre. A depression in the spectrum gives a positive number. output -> -0.1 angstrom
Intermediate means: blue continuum 60.3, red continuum 60.1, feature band 60.4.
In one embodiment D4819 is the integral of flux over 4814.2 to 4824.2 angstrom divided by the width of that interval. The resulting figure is 60.1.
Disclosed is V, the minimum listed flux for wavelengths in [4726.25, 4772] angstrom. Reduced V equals 59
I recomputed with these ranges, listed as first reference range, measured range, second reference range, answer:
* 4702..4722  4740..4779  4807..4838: 0.04 angstrom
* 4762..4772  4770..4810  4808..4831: 0.15 angstrom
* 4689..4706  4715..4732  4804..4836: 0.12 angstrom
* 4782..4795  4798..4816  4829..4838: 0.00 angstrom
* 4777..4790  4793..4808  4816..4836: 0.09 angstrom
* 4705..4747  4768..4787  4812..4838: -0.04 angstrom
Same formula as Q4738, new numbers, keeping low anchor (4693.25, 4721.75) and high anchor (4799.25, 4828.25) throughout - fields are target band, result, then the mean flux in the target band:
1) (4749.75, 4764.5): 0.1 angstrom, 60.2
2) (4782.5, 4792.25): 0.0 angstrom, 60.2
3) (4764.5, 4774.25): -0.1 angstrom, 60.8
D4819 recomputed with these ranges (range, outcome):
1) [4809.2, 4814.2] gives 61.4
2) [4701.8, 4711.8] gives 60.5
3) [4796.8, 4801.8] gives 60.4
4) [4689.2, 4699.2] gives 60.7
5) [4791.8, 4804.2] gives 60.1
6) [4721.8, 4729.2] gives 59.7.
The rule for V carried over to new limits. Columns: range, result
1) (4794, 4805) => 60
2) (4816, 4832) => 59.4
